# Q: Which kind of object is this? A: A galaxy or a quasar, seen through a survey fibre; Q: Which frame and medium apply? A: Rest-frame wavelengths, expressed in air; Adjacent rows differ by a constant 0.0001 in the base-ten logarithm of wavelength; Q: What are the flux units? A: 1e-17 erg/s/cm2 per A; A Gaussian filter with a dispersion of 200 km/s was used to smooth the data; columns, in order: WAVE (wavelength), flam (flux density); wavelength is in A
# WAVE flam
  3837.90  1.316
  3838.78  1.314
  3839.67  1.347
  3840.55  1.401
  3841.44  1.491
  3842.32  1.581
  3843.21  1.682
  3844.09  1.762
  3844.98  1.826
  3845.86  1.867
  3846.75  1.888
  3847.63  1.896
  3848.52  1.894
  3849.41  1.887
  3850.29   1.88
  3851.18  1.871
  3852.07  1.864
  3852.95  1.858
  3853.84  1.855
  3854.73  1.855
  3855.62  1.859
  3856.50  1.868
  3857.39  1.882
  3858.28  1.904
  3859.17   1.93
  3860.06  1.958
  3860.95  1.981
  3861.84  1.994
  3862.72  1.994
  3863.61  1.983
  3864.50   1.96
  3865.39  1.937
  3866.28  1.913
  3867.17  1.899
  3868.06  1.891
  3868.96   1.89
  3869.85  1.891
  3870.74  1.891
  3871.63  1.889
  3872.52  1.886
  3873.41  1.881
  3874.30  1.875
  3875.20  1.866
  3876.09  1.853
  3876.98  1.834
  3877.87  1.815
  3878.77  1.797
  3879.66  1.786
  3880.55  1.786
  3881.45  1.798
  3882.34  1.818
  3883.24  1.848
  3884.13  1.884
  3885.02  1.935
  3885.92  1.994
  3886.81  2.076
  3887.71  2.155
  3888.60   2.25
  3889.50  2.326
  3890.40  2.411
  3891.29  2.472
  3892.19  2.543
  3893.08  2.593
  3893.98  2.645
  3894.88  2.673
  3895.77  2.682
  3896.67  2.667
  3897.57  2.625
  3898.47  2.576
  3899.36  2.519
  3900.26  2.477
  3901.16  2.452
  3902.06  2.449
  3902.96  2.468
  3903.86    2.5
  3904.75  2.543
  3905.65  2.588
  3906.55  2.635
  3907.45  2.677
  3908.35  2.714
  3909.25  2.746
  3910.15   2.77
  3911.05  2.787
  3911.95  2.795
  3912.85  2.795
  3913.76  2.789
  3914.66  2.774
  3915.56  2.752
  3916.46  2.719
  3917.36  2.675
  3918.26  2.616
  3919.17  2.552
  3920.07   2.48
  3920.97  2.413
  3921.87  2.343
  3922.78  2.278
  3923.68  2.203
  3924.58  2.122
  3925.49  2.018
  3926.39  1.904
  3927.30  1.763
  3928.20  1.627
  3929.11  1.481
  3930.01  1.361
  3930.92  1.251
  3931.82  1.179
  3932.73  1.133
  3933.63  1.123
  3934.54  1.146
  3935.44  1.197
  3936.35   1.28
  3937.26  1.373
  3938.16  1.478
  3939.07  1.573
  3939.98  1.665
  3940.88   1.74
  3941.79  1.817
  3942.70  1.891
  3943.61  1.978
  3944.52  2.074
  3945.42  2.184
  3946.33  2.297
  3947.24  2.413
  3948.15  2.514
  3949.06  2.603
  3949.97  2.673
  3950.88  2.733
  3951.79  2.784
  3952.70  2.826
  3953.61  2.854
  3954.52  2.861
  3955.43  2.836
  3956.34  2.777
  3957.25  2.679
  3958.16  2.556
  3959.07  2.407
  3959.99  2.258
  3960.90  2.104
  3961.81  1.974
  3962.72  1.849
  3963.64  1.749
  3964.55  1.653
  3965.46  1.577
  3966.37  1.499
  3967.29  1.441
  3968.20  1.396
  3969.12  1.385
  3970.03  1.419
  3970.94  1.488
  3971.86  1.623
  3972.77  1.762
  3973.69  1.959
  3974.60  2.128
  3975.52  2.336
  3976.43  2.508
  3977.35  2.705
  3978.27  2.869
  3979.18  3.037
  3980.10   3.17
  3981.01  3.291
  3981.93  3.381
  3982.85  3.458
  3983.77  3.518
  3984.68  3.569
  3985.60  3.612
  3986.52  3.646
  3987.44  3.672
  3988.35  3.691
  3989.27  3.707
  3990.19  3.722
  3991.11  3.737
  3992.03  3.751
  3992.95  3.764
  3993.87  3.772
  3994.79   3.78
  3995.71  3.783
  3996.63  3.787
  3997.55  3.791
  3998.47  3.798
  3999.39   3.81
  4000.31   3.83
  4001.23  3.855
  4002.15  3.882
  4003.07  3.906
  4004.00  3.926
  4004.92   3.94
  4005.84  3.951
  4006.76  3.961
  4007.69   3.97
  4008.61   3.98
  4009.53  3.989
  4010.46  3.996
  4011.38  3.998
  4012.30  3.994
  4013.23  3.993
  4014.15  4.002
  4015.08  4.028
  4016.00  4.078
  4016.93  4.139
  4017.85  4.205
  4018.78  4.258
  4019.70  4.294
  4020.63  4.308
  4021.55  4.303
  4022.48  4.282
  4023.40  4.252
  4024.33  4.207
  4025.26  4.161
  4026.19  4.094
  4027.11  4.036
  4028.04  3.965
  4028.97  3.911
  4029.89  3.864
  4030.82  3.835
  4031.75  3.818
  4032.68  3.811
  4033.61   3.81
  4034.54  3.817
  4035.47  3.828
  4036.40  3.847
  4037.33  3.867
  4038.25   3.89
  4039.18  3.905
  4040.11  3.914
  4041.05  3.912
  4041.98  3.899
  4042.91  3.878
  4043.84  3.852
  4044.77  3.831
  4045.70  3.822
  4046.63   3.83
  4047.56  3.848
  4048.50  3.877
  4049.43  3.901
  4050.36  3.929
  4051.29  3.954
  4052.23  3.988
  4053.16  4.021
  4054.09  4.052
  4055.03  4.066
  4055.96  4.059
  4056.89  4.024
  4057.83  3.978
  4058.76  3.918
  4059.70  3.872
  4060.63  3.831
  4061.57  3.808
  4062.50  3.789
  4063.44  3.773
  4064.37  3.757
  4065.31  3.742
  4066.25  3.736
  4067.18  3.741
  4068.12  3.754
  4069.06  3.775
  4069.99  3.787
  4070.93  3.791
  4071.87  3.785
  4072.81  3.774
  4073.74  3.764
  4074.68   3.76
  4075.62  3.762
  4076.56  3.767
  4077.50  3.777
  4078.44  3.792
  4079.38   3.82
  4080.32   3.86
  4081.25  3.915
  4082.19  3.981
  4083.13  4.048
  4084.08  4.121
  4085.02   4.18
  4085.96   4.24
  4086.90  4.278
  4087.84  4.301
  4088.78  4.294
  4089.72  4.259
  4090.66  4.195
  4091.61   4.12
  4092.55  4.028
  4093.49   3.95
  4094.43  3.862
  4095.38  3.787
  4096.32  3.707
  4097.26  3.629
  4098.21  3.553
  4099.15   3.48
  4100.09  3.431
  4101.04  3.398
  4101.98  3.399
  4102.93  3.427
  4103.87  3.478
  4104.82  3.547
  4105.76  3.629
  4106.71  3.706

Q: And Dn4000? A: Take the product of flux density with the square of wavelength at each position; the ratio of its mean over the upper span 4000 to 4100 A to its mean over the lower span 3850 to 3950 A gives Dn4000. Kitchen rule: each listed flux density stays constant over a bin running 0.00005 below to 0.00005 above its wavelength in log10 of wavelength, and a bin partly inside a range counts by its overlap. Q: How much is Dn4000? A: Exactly 2.02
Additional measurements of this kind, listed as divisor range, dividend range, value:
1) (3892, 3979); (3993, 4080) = 1.87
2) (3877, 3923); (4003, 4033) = 1.78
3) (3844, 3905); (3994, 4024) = 2.07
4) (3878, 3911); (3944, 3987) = 1.07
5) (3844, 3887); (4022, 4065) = 2.28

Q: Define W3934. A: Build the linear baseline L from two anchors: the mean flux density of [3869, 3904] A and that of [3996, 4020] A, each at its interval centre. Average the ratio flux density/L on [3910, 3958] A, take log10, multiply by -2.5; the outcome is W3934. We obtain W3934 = 0.300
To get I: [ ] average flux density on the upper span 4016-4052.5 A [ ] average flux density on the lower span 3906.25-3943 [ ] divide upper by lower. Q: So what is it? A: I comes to 1.93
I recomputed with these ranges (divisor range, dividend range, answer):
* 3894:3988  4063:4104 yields 1.66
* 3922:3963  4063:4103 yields 1.90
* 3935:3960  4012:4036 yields 1.82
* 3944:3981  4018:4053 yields 1.76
